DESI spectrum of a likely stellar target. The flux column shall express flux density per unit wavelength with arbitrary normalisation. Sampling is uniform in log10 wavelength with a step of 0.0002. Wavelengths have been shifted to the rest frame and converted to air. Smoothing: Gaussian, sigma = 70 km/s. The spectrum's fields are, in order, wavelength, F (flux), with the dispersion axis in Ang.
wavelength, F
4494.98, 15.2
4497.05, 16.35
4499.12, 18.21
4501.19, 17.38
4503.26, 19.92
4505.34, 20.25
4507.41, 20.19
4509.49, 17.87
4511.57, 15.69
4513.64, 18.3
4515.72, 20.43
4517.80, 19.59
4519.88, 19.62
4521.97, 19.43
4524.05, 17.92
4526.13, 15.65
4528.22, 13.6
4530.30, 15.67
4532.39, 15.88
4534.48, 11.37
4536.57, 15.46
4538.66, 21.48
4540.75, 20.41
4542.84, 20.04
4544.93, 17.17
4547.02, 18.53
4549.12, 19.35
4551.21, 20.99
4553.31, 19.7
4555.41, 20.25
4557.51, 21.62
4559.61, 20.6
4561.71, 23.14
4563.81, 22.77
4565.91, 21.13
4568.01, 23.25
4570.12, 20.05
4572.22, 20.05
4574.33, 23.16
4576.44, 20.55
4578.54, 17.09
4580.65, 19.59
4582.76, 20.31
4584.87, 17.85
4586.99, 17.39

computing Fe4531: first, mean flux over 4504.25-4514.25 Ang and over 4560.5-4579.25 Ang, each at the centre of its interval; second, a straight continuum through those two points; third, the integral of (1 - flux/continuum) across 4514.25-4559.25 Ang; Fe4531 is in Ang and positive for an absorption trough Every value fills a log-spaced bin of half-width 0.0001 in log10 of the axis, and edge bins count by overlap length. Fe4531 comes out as 3.3 Ang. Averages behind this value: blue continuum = 18.5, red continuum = 21.3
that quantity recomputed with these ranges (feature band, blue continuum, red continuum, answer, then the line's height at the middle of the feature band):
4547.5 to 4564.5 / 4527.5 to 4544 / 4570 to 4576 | -1.5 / 19.2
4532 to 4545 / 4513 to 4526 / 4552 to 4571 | 1.7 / 20.1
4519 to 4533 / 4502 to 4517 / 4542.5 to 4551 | 1.6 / 18.9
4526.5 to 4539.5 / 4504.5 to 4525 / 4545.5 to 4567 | 2.8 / 19.7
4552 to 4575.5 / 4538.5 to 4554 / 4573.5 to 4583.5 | -1.8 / 19.9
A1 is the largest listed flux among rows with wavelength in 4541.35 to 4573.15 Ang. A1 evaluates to 23.25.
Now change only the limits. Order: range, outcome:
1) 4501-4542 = 21.48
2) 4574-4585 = 23.16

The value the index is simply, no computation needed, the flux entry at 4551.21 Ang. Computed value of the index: 20.99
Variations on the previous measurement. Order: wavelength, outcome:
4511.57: 15.69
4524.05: 17.92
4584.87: 17.85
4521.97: 19.43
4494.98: 15.2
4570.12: 20.05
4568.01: 23.25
